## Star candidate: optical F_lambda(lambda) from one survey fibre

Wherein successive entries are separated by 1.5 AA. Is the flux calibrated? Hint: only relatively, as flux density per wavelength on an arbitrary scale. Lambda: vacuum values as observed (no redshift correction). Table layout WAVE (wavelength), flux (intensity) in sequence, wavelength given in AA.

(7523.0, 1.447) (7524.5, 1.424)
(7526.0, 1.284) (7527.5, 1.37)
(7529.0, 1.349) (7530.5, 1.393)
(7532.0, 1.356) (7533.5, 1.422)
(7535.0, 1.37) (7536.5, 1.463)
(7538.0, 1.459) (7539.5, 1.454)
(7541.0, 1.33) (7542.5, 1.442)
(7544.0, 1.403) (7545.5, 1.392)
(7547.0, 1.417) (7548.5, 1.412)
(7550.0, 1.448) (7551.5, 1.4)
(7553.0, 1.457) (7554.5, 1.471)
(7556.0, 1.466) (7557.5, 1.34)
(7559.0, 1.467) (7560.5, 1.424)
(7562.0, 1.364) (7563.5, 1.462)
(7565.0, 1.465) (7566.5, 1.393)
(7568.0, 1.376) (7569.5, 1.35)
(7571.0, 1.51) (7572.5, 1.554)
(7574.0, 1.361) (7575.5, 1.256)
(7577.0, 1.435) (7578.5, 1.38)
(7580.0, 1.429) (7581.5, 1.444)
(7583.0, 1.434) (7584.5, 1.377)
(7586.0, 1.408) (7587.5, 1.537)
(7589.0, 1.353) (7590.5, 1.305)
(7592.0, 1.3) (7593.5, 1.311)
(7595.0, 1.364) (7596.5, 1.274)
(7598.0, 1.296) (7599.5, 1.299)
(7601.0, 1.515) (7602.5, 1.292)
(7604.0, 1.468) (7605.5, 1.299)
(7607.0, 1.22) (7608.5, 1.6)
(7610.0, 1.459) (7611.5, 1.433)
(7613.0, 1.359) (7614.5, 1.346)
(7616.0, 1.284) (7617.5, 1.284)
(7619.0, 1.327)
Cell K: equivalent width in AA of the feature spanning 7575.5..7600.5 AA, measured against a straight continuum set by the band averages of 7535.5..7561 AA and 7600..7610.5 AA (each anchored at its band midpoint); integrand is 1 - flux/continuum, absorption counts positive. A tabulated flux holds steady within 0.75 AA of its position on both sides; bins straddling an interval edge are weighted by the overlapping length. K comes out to 0.72 AA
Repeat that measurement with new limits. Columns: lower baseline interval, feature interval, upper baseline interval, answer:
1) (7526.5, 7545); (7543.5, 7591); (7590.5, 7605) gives -1.6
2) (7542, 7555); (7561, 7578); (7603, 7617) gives 0.0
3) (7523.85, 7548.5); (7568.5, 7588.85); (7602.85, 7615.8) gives -0.4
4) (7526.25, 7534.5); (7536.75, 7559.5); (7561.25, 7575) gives -0.5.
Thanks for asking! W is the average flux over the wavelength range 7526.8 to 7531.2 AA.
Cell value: 1.37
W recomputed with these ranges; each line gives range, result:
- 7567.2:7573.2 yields 1.45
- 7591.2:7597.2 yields 1.31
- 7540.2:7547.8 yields 1.4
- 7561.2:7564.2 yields 1.41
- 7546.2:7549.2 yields 1.41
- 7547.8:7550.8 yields 1.43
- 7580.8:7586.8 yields 1.42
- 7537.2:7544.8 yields 1.42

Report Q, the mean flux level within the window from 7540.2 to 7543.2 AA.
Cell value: 1.39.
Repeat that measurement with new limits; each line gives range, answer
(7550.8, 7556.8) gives 1.45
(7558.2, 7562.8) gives 1.42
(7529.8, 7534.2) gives 1.39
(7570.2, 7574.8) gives 1.47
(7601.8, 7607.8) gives 1.32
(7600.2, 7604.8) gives 1.42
